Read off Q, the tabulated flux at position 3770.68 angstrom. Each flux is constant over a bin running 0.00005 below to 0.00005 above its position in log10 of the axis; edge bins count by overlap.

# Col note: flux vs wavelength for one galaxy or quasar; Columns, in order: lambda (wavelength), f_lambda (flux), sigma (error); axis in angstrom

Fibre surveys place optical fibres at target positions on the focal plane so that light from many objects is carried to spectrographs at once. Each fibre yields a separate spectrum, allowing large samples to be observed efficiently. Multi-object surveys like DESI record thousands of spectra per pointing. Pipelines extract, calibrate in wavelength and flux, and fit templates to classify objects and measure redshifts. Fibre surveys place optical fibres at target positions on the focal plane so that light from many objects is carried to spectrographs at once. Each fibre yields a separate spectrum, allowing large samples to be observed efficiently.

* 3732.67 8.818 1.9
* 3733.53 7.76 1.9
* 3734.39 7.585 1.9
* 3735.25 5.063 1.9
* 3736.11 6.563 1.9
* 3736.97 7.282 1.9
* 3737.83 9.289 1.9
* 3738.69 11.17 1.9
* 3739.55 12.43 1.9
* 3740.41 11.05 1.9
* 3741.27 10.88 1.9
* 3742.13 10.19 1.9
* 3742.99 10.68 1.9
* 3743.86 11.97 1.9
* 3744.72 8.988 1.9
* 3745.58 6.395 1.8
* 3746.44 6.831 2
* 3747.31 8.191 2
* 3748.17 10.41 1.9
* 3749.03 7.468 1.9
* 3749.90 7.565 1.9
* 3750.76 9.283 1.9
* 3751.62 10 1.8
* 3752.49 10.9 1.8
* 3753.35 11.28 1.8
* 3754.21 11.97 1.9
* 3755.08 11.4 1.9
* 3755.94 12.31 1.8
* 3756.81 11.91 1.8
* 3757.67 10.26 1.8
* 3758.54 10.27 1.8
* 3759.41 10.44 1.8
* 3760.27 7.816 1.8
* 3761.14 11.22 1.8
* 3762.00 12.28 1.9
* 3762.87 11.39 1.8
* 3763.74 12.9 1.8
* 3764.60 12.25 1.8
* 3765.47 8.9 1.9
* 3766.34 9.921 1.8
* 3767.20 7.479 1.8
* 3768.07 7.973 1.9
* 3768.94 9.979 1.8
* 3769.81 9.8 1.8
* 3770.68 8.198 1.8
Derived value 8.198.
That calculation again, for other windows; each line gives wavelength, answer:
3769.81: 9.8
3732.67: 8.818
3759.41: 10.44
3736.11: 6.563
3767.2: 7.479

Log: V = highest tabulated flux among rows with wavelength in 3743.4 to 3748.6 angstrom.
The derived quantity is 11.97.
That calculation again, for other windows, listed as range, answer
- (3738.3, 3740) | 12.43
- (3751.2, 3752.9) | 10.9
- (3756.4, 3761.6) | 11.91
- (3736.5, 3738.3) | 9.289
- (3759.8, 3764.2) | 12.9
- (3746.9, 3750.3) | 10.41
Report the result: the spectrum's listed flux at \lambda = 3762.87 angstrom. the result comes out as 11.39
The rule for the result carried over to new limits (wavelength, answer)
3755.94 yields 12.31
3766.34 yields 9.921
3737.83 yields 9.289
